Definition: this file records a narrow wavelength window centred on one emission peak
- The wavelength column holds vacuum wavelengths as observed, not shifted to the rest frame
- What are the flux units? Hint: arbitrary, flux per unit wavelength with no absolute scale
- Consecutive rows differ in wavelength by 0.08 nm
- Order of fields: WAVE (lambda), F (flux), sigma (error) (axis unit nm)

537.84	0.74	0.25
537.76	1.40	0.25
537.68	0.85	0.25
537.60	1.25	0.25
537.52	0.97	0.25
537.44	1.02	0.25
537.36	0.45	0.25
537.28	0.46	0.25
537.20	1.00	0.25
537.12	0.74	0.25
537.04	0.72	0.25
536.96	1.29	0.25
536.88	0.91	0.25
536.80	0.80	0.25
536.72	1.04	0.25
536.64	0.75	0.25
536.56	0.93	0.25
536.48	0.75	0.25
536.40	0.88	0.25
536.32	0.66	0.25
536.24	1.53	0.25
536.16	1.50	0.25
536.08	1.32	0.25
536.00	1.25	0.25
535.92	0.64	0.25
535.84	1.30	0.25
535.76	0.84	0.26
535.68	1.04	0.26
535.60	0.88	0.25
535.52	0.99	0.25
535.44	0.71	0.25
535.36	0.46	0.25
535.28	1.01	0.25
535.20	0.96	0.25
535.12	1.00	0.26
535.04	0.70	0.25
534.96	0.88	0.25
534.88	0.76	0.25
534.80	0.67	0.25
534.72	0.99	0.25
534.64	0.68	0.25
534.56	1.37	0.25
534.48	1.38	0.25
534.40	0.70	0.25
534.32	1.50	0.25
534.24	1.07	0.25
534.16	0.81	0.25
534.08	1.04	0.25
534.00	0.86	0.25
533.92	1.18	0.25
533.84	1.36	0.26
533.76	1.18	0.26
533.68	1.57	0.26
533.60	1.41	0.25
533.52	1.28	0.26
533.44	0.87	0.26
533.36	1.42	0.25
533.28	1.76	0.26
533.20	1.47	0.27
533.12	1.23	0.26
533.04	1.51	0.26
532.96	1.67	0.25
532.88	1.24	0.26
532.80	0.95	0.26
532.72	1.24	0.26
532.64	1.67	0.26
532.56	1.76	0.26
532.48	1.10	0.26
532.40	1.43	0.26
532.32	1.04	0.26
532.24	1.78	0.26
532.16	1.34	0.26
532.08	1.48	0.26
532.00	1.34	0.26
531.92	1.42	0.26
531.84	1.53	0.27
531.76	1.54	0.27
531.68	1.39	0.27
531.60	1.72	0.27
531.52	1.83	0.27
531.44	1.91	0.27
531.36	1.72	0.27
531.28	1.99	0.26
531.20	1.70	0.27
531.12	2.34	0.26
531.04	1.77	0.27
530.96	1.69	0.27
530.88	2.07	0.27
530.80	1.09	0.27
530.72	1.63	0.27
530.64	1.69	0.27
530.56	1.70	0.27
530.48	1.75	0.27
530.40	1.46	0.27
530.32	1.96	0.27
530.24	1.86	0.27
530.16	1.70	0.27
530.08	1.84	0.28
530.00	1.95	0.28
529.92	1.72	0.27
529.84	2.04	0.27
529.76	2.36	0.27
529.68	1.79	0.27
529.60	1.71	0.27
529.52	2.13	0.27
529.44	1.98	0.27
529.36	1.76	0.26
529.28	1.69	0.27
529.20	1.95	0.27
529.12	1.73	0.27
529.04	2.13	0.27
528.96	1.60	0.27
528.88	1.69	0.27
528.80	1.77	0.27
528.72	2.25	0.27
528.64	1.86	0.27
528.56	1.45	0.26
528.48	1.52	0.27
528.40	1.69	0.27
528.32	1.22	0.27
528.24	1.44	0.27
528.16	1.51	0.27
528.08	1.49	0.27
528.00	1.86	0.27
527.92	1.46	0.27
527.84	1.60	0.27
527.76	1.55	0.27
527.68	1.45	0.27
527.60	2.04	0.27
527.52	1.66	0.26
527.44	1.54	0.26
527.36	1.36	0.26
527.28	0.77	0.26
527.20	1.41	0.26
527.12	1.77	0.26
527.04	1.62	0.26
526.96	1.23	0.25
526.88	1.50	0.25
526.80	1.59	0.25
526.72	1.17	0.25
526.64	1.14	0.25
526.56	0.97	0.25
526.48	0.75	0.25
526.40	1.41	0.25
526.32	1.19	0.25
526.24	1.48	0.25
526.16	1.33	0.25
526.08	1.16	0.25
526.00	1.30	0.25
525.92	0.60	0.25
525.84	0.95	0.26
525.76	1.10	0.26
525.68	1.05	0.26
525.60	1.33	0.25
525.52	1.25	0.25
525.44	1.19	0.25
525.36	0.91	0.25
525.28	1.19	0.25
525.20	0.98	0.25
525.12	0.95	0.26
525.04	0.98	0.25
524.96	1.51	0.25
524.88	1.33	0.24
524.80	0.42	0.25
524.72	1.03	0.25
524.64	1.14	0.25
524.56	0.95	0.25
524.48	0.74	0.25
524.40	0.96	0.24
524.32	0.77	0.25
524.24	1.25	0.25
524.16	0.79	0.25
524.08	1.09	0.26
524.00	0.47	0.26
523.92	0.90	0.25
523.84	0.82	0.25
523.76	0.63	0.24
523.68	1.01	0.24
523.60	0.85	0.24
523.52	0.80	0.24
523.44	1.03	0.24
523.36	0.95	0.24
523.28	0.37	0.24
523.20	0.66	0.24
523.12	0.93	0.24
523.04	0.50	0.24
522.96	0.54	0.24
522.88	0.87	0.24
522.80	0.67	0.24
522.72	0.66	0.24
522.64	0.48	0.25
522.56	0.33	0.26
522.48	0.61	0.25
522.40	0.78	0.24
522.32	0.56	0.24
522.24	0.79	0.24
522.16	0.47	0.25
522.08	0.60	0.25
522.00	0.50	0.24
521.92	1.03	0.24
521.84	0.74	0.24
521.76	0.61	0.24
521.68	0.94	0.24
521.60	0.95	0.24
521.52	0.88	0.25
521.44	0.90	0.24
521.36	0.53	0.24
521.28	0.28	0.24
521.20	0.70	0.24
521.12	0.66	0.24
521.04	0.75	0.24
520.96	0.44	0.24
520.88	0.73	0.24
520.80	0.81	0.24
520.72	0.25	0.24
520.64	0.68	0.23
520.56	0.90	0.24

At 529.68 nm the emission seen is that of C IV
